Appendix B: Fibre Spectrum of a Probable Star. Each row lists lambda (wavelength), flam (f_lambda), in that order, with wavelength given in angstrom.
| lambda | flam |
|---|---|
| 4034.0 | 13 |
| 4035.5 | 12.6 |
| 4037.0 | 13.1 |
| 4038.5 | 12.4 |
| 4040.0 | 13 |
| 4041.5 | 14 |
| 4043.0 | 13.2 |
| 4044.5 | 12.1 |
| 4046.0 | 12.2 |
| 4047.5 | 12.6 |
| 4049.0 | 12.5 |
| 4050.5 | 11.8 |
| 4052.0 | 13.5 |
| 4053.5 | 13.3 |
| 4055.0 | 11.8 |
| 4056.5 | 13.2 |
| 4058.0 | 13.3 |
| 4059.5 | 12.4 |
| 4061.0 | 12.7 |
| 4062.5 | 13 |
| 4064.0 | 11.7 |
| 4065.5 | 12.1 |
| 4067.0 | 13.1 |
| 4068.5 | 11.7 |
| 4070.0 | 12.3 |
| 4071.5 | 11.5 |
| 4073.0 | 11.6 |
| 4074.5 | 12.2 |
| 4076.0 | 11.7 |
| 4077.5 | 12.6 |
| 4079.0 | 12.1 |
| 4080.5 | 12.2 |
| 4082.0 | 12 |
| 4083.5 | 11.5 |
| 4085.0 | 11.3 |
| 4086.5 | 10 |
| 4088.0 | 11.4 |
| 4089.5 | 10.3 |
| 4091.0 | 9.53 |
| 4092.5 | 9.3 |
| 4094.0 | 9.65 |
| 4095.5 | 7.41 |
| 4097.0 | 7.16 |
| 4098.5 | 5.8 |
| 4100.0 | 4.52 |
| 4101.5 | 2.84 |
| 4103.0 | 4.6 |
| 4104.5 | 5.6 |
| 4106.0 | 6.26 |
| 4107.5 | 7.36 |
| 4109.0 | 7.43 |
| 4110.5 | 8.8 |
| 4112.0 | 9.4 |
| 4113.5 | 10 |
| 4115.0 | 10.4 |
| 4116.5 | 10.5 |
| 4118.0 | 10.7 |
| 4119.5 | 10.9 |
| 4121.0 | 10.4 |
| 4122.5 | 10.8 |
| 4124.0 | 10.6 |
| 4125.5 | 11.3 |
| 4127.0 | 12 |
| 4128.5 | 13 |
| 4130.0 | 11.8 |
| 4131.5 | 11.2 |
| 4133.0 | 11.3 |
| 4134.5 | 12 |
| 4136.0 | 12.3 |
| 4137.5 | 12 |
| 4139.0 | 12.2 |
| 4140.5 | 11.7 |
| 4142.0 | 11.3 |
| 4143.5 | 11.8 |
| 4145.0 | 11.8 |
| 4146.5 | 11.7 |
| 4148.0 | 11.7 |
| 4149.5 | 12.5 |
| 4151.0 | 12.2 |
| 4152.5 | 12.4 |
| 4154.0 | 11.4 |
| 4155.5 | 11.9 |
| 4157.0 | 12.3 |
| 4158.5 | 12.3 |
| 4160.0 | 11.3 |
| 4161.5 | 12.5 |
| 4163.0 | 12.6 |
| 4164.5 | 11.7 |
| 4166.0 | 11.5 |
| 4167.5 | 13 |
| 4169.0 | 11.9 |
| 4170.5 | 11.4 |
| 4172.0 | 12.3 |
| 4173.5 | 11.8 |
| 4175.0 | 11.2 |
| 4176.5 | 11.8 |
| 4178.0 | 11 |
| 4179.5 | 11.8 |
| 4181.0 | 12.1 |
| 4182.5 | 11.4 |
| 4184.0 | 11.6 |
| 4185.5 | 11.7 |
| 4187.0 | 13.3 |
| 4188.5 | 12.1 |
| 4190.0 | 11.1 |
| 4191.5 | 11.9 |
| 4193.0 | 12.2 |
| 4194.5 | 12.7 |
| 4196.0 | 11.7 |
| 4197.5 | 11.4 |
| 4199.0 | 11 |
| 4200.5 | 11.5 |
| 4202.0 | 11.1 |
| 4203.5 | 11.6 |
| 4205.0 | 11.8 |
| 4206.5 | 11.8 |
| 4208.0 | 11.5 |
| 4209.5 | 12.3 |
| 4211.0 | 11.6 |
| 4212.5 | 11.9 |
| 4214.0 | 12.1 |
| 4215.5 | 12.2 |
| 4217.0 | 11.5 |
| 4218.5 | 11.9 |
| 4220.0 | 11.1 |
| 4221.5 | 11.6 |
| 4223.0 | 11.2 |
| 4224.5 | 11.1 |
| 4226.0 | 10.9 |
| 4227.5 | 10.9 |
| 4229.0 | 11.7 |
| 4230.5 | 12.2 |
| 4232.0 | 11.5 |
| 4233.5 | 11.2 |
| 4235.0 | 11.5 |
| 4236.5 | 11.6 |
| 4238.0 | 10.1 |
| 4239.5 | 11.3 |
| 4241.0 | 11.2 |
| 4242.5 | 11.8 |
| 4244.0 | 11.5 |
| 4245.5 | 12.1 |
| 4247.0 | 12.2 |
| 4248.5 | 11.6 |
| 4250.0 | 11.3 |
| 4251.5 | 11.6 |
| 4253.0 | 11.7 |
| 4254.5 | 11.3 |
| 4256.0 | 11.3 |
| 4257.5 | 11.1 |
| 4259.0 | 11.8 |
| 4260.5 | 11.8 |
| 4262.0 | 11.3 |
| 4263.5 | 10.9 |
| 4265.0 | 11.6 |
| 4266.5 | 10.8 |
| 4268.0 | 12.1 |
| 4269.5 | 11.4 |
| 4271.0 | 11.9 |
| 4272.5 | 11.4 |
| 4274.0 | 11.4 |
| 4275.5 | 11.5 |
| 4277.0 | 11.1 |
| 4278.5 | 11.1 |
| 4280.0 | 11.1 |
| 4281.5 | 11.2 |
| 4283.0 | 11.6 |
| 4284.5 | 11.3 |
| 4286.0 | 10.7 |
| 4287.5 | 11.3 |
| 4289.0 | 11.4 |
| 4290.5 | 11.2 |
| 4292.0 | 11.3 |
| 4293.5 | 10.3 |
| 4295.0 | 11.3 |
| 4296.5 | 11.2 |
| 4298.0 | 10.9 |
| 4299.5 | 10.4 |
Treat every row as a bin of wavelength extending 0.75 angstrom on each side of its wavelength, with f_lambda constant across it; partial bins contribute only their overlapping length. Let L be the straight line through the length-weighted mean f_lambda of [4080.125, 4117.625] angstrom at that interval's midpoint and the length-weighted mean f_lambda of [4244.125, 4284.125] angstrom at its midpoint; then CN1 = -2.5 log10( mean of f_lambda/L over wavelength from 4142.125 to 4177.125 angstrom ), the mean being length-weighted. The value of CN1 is -0.23 mag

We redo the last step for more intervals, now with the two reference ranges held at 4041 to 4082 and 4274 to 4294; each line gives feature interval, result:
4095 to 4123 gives 0.47 mag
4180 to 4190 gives -0.02 mag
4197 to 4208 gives 0.02 mag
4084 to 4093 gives 0.18 mag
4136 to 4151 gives 0.01 mag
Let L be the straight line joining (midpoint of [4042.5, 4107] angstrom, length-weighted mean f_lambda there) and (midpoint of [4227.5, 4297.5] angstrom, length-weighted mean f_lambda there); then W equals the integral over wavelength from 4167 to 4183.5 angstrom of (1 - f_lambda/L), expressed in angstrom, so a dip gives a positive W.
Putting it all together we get -1.0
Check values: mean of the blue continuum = 10.7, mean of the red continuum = 11.4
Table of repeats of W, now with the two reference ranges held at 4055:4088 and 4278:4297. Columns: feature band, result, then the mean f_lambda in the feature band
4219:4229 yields 0.20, 11.2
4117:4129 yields 0.71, 11.2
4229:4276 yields -0.76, 11.5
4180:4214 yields -0.74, 11.8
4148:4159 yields -0.36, 12.1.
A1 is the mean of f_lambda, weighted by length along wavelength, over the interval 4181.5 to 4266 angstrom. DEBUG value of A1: 11.6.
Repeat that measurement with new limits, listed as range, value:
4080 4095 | 10.6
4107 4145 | 10.9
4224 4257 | 11.4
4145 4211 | 11.9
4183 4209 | 11.8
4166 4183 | 11.8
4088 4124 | 8.36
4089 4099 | 8.47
